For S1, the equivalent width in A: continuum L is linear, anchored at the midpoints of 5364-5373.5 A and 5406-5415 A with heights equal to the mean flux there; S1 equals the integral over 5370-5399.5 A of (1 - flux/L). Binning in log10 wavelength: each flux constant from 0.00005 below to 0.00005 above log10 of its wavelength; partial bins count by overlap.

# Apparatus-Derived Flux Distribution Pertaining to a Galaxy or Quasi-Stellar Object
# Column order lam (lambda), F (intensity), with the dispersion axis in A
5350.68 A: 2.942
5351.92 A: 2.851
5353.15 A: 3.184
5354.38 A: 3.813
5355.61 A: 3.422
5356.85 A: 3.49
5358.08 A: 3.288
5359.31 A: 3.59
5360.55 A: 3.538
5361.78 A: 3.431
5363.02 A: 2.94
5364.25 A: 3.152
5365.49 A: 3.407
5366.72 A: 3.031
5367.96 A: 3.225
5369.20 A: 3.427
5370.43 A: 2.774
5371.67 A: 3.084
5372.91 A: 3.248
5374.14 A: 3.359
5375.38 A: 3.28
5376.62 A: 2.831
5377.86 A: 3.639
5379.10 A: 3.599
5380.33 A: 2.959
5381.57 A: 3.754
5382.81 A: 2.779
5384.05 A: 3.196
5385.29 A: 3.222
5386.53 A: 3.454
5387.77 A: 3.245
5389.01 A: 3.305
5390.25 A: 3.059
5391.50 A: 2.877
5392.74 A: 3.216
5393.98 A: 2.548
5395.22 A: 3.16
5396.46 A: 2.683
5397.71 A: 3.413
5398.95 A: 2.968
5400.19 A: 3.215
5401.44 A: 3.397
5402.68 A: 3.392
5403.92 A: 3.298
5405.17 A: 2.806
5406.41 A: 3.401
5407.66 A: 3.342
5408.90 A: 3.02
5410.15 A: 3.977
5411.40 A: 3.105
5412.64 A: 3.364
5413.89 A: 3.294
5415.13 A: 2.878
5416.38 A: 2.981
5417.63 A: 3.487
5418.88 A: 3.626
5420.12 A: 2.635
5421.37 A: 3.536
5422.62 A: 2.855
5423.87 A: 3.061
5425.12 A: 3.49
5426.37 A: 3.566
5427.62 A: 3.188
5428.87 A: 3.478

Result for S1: 0.7 A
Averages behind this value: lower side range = 3.17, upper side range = 3.33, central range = 3.15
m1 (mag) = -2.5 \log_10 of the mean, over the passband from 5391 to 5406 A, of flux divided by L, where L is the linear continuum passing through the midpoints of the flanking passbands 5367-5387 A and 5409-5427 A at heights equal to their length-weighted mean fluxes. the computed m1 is 0.06 mag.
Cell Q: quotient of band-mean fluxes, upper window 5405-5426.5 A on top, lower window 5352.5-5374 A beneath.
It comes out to 0.98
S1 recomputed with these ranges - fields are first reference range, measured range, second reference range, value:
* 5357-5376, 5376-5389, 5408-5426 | -0.1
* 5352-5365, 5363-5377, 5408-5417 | 0.7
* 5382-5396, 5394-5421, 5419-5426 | -0.5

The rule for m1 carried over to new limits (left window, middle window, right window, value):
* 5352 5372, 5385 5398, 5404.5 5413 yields 0.065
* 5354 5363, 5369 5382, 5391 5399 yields -0.007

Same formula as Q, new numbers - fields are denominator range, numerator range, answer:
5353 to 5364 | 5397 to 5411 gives 0.96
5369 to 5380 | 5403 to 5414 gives 1.02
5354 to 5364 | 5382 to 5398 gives 0.90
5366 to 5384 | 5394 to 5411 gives 1.00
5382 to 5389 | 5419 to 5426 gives 0.99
